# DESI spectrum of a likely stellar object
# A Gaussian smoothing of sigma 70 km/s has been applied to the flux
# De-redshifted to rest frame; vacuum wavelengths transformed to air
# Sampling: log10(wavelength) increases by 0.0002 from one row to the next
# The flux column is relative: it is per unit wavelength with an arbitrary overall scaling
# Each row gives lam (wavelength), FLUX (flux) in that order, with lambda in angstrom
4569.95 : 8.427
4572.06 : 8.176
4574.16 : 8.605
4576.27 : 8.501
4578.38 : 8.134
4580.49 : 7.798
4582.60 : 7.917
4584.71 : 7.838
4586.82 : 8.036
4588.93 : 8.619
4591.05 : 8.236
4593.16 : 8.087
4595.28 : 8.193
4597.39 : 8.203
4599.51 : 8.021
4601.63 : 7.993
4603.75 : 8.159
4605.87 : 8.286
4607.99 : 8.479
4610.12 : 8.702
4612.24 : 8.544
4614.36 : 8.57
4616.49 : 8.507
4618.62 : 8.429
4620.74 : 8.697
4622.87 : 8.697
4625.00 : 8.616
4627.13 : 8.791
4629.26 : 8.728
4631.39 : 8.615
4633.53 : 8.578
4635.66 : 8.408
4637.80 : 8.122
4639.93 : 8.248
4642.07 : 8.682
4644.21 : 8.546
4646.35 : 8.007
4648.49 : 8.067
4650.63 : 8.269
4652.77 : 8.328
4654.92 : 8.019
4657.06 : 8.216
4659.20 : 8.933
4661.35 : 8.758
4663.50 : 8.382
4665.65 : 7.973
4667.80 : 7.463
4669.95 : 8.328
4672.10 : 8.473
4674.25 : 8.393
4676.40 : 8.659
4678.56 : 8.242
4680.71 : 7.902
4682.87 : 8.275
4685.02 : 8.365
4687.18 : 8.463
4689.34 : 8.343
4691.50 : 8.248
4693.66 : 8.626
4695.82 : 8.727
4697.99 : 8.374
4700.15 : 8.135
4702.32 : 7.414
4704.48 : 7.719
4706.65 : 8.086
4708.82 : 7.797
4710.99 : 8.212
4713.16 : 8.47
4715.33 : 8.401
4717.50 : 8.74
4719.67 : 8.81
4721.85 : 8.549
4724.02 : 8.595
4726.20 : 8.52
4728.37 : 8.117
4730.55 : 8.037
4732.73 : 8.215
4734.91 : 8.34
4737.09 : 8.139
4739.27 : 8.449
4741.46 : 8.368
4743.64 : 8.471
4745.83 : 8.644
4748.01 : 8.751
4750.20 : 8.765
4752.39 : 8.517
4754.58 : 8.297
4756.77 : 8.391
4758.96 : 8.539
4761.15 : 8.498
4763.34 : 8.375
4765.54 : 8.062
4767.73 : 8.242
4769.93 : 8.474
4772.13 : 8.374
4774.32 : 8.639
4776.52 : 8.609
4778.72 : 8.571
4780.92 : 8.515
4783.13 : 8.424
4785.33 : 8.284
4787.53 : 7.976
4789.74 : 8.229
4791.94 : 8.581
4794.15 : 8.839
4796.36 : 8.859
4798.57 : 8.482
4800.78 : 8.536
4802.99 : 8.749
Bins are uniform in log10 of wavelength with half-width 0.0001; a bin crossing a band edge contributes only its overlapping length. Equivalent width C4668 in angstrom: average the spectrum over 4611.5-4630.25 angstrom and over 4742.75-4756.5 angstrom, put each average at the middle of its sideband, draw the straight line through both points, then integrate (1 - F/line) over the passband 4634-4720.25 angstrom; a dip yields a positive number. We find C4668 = 3.1 angstrom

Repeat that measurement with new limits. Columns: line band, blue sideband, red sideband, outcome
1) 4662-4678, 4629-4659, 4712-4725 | 0.4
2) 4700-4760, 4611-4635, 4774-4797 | 1.3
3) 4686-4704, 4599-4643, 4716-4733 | 0.4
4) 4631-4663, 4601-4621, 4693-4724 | 0.0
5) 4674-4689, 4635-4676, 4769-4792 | 0.0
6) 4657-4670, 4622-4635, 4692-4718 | 0.2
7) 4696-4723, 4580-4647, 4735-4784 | 0.6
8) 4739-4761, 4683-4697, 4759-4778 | -0.2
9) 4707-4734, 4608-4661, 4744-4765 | 0.4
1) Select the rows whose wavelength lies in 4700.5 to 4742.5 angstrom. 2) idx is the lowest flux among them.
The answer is 7.414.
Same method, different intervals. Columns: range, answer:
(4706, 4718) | 7.797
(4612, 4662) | 8.007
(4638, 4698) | 7.463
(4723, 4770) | 8.037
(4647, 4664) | 8.019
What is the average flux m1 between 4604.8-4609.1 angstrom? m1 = 8.37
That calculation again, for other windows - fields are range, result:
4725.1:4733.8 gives 8.22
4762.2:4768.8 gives 8.23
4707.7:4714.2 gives 8.15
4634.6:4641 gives 8.26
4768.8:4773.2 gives 8.41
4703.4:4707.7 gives 7.9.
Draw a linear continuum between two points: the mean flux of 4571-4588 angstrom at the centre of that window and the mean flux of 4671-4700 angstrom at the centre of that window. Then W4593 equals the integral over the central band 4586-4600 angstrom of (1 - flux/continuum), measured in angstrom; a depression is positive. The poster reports -0.1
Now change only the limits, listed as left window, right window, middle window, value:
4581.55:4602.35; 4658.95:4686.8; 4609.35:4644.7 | -1.5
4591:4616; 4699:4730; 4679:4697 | -0.2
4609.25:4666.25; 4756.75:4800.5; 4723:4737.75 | 0.3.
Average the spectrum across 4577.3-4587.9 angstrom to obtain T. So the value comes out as 7.95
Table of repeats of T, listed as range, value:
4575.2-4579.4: 8.31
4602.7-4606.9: 8.22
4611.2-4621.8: 8.55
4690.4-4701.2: 8.42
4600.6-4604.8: 8.08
